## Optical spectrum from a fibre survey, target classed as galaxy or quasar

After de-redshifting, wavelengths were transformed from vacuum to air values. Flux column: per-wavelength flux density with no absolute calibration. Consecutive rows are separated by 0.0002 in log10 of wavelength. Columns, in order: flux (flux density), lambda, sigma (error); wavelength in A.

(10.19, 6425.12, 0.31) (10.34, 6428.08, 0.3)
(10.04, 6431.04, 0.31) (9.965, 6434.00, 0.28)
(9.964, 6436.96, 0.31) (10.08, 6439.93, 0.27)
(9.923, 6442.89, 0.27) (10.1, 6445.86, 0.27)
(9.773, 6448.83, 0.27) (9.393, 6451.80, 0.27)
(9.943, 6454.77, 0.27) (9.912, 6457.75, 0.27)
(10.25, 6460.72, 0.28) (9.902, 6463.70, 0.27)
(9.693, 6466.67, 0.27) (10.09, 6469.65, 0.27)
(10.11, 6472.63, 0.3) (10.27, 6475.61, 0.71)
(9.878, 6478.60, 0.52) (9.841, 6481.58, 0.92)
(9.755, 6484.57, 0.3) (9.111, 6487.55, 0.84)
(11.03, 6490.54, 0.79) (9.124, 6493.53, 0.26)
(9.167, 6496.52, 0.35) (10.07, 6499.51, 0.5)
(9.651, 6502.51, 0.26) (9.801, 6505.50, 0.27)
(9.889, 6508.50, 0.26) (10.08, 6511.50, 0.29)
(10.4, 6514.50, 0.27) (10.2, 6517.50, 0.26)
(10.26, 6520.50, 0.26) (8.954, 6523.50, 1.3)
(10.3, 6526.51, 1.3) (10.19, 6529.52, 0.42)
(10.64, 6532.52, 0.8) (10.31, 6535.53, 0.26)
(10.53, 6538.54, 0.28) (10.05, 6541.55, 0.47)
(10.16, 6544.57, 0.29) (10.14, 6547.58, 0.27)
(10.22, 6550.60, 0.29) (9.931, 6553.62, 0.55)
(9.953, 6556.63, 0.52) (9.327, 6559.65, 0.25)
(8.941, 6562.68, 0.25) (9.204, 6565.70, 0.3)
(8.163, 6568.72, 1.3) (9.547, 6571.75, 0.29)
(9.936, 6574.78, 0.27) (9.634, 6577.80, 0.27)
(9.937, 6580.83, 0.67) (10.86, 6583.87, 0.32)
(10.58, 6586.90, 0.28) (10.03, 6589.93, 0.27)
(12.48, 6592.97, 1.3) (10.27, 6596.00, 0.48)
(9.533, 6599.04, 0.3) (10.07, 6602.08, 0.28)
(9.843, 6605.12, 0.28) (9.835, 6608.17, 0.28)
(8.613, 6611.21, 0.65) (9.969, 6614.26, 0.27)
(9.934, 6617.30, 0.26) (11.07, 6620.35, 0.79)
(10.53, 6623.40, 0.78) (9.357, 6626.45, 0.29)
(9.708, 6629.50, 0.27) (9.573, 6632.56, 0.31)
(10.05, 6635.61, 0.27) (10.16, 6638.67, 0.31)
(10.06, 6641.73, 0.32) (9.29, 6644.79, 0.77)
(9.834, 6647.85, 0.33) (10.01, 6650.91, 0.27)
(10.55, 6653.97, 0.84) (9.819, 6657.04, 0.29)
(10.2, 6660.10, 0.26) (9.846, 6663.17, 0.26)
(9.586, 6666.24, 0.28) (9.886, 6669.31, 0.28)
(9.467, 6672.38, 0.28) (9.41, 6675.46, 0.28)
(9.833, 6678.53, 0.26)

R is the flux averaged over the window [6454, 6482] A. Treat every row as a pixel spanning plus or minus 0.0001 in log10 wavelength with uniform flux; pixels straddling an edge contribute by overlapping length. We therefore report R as 10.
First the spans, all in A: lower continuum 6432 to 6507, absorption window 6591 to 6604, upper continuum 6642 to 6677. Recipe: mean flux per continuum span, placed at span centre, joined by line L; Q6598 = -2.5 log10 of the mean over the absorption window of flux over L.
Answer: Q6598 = -0.08 mag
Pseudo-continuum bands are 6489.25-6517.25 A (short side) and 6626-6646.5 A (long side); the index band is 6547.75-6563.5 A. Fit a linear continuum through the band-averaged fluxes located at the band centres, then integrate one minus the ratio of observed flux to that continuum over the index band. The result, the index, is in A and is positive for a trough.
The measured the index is 0.2 A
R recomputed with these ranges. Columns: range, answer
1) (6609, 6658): 9.91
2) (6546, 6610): 9.92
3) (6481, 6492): 9.94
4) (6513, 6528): 10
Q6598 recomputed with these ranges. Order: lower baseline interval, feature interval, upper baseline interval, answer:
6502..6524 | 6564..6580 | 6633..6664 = 0.07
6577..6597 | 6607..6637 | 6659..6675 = 0.04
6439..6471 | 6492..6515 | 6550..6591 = 0.01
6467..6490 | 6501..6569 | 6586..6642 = 0.01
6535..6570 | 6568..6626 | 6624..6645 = -0.03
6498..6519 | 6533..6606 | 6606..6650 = -0.01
